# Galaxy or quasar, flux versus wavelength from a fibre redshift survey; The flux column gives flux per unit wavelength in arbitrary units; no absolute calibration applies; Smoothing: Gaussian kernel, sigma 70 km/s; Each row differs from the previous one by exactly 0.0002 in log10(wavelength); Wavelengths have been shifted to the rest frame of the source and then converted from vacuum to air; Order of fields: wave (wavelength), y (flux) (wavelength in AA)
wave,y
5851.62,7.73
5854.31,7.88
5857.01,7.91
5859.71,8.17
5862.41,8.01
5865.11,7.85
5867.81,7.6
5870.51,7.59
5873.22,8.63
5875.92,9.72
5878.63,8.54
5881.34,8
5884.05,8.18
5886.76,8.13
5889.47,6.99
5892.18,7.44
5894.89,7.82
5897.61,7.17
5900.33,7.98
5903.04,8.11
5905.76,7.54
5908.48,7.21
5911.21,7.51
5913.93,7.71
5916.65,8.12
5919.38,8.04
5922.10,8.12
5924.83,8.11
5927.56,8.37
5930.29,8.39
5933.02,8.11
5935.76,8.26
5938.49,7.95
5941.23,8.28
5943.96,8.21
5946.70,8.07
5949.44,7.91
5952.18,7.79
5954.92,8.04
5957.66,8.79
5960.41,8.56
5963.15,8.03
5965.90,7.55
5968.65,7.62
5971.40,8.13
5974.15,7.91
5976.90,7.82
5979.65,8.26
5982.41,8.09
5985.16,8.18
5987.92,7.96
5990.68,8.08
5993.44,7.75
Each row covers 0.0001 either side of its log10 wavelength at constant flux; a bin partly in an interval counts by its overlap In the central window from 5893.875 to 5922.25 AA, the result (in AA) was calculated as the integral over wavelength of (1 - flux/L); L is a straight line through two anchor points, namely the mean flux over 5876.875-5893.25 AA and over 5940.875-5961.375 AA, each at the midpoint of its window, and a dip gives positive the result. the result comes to 1.0 AA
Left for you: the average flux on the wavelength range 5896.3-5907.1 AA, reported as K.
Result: 7.71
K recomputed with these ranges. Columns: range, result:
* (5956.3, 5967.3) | 8.23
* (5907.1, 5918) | 7.64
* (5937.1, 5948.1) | 8.13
